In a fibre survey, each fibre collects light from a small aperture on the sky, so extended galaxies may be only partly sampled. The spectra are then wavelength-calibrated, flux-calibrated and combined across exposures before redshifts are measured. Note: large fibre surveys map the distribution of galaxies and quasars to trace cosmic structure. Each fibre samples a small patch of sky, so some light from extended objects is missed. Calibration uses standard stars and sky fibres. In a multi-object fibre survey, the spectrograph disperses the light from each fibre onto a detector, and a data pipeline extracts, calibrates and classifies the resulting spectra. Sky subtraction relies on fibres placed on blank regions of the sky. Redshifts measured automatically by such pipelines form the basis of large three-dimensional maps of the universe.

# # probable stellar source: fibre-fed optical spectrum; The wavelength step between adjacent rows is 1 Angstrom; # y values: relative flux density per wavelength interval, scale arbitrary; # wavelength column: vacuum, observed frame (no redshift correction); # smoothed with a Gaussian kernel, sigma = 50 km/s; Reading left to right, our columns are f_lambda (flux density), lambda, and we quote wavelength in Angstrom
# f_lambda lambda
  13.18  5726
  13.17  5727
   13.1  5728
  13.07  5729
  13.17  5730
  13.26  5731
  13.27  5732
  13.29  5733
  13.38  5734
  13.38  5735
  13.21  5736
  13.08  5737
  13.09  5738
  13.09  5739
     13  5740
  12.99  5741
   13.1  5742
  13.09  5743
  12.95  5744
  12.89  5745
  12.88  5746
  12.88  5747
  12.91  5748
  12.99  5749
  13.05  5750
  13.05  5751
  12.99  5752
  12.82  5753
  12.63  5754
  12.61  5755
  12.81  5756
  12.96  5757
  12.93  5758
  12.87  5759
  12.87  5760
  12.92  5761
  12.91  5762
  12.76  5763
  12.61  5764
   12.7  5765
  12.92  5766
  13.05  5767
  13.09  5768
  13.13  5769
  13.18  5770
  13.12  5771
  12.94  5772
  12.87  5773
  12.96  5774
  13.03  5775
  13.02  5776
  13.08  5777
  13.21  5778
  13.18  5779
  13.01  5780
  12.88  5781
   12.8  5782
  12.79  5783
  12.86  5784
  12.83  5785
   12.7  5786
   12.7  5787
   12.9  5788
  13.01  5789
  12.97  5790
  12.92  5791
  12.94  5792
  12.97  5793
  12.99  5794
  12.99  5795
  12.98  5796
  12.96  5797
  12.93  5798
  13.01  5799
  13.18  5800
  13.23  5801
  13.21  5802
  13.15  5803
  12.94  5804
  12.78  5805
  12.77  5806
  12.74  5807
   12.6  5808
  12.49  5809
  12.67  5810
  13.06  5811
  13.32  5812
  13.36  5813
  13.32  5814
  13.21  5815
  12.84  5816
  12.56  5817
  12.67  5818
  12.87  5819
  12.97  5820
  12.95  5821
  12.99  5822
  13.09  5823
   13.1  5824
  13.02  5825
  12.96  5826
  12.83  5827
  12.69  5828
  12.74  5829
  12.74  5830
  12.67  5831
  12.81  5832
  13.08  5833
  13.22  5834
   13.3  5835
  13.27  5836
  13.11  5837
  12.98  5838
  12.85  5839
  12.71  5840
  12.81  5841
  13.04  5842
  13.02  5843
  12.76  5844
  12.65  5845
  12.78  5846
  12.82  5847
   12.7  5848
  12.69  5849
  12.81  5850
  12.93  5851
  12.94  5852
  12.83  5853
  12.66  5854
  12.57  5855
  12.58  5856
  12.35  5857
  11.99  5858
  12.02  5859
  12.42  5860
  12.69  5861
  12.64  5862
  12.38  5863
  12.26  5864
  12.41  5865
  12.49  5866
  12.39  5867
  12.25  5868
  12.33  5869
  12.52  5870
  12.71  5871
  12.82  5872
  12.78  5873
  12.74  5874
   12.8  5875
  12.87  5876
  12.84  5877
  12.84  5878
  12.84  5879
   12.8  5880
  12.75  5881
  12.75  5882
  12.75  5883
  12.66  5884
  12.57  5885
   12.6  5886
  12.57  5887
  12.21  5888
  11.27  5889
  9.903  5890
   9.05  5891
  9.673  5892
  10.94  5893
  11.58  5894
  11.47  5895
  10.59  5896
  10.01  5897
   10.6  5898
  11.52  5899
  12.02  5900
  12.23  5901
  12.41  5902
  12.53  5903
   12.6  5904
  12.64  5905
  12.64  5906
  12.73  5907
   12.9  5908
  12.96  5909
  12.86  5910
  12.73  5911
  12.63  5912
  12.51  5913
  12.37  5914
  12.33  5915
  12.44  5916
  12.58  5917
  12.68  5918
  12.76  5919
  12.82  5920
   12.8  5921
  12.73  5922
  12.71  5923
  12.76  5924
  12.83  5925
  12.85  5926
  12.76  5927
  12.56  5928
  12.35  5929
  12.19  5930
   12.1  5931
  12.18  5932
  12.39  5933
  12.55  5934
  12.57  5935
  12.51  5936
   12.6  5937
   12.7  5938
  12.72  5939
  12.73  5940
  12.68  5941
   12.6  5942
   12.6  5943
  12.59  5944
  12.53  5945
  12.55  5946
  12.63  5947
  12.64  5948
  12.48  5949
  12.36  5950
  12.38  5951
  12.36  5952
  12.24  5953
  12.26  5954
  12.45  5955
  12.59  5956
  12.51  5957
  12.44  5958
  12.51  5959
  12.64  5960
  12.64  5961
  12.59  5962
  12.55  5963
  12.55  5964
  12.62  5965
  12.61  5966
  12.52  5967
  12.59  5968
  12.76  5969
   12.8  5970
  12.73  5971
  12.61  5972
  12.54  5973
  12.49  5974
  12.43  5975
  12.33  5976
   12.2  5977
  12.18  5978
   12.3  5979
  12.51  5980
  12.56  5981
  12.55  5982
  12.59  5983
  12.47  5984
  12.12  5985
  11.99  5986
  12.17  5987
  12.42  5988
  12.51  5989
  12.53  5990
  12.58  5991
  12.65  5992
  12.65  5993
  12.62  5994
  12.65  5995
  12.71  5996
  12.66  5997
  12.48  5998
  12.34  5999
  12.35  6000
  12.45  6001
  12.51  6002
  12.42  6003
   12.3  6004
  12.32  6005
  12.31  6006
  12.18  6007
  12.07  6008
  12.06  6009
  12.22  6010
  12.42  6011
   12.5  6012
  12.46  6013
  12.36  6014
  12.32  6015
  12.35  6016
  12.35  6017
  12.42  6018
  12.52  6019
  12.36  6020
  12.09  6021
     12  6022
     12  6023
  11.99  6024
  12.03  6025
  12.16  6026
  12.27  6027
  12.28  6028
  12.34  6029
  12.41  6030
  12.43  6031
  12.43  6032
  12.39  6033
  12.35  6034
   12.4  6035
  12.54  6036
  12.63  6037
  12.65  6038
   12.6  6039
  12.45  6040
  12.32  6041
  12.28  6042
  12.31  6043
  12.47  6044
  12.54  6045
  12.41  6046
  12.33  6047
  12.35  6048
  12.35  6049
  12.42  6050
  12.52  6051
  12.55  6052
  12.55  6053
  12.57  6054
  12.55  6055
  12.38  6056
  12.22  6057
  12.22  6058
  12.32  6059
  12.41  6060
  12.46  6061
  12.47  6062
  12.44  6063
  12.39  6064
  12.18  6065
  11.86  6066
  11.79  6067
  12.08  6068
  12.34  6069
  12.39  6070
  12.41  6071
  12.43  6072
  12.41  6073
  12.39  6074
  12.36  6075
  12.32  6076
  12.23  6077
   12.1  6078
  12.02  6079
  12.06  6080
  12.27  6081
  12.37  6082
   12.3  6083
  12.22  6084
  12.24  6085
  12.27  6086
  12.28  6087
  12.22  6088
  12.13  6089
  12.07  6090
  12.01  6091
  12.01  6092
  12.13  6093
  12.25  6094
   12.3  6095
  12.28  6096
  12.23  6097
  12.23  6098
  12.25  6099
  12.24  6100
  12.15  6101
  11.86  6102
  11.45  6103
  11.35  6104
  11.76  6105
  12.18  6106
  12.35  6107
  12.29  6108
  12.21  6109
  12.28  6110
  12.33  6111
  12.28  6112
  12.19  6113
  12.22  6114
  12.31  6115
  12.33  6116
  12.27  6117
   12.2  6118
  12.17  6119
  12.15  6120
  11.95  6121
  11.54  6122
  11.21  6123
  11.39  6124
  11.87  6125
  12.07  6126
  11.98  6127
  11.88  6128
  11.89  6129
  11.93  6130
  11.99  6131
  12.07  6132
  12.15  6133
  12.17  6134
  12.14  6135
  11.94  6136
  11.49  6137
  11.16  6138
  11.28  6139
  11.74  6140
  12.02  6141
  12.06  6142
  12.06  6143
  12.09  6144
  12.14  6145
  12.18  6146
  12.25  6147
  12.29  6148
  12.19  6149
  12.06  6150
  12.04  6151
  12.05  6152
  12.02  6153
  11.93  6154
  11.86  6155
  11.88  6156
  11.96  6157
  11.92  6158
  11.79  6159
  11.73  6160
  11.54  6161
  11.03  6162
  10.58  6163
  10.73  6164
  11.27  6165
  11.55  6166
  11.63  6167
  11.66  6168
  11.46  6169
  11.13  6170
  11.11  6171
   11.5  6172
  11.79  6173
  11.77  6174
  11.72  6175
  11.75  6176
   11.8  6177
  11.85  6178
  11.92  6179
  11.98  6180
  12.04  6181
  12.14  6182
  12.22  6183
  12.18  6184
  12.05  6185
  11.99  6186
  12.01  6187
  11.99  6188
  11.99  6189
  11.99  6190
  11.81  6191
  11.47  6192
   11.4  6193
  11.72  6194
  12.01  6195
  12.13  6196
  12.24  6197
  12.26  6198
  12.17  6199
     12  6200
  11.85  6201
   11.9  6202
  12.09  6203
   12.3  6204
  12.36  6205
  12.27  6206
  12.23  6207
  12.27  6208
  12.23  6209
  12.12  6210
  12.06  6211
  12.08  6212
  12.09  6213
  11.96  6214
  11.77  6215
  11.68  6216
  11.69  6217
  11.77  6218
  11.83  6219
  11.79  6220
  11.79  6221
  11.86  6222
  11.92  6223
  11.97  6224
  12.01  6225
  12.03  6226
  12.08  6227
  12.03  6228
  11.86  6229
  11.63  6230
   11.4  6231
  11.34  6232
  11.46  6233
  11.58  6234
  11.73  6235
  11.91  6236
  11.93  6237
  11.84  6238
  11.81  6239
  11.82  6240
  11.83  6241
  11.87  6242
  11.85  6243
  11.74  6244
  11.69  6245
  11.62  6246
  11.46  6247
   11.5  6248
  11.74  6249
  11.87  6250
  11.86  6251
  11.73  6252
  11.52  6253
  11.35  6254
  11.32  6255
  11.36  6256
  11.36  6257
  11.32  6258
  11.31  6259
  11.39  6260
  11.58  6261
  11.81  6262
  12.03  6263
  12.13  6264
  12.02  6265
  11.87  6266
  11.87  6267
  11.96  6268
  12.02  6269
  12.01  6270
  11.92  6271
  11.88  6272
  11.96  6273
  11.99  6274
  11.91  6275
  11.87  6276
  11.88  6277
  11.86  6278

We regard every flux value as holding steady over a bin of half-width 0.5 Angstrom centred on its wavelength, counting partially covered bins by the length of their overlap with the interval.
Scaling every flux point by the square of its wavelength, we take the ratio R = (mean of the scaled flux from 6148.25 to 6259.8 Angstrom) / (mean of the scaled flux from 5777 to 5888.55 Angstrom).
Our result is 1.04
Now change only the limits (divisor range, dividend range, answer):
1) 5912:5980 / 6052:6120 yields 1.02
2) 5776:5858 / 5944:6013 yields 1.02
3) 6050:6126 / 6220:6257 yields 1.01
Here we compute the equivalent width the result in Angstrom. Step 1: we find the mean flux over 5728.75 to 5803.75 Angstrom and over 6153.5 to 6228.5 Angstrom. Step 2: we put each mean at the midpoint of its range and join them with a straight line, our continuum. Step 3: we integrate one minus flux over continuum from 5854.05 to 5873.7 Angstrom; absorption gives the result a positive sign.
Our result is 0.4 Angstrom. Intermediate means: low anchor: 13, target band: 12.5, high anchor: 11.8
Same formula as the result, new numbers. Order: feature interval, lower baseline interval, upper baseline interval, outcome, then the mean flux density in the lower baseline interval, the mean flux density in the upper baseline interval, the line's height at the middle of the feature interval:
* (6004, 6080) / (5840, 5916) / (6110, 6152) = -1.4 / 12.3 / 12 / 12.1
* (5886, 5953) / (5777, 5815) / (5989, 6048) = 2.1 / 13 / 12.4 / 12.6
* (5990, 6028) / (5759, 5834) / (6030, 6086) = 0.3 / 12.9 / 12.4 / 12.5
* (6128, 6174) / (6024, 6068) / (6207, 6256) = 1.1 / 12.4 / 11.8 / 12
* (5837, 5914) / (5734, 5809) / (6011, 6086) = 2.3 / 13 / 12.3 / 12.7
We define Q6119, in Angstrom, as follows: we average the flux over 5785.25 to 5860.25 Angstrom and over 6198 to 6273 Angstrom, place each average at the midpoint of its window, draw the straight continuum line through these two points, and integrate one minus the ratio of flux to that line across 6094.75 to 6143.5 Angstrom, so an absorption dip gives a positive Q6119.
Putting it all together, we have 0.5 Angstrom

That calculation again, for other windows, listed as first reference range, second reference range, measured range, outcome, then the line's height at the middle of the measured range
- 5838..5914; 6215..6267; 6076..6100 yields -0.43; 12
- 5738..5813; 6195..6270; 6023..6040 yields -0.05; 12.3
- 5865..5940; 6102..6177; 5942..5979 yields -0.95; 12.2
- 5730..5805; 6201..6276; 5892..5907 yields 1.18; 12.7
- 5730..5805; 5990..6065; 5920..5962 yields 0.13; 12.6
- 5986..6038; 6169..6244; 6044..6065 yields -0.26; 12.3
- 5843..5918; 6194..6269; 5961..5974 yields -0.45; 12.2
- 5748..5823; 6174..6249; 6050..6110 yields -0.04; 12.2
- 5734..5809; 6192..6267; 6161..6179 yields 0.79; 12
